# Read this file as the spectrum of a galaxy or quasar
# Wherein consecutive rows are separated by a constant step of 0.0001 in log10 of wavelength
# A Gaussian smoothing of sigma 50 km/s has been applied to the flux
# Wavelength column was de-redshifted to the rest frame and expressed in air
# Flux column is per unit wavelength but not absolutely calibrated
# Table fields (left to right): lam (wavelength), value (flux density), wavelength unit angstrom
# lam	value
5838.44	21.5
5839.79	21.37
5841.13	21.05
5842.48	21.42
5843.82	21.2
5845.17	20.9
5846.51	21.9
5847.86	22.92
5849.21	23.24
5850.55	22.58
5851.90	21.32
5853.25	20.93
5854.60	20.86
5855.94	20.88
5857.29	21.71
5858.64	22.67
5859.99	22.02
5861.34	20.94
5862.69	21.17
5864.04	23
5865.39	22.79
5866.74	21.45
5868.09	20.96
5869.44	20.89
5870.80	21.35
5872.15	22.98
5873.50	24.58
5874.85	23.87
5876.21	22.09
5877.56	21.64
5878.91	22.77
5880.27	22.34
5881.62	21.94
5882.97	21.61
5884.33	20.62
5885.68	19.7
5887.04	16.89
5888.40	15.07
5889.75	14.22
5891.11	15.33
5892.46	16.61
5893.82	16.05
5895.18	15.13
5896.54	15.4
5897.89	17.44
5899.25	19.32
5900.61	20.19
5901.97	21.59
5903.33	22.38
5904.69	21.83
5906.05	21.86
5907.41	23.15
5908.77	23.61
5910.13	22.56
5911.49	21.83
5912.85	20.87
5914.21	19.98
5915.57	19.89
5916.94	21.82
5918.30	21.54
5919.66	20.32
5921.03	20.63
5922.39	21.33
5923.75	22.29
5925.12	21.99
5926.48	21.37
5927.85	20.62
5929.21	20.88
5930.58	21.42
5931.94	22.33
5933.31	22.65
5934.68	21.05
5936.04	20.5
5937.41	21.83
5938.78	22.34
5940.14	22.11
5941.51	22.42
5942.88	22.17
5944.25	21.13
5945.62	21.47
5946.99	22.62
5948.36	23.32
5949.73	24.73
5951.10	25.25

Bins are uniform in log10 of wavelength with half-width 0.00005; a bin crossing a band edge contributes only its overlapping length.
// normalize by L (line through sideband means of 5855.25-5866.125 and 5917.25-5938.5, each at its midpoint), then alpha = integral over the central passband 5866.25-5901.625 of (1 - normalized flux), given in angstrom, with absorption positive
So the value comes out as 3.4 angstrom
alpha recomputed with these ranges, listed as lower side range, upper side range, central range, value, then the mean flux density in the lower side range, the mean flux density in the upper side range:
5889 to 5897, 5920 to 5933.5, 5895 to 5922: -3.7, 15.5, 21.5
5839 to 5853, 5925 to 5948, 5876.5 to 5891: 1.4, 21.8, 21.7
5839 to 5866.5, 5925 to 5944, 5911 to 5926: 0.4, 21.7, 21.7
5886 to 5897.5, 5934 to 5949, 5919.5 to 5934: -1.0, 15.8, 21.9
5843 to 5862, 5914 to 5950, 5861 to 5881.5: -0.5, 21.7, 21.6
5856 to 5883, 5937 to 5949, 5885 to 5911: 3.8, 22.1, 22.2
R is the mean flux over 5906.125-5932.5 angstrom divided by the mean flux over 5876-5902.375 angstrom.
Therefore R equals 1.15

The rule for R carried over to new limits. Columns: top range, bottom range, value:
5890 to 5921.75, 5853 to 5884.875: 0.91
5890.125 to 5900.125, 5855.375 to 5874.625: 0.75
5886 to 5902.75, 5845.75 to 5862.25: 0.78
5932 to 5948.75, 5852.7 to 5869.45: 1.02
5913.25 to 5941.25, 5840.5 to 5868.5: 0.98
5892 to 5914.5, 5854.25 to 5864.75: 0.92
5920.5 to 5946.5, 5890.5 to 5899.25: 1.33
